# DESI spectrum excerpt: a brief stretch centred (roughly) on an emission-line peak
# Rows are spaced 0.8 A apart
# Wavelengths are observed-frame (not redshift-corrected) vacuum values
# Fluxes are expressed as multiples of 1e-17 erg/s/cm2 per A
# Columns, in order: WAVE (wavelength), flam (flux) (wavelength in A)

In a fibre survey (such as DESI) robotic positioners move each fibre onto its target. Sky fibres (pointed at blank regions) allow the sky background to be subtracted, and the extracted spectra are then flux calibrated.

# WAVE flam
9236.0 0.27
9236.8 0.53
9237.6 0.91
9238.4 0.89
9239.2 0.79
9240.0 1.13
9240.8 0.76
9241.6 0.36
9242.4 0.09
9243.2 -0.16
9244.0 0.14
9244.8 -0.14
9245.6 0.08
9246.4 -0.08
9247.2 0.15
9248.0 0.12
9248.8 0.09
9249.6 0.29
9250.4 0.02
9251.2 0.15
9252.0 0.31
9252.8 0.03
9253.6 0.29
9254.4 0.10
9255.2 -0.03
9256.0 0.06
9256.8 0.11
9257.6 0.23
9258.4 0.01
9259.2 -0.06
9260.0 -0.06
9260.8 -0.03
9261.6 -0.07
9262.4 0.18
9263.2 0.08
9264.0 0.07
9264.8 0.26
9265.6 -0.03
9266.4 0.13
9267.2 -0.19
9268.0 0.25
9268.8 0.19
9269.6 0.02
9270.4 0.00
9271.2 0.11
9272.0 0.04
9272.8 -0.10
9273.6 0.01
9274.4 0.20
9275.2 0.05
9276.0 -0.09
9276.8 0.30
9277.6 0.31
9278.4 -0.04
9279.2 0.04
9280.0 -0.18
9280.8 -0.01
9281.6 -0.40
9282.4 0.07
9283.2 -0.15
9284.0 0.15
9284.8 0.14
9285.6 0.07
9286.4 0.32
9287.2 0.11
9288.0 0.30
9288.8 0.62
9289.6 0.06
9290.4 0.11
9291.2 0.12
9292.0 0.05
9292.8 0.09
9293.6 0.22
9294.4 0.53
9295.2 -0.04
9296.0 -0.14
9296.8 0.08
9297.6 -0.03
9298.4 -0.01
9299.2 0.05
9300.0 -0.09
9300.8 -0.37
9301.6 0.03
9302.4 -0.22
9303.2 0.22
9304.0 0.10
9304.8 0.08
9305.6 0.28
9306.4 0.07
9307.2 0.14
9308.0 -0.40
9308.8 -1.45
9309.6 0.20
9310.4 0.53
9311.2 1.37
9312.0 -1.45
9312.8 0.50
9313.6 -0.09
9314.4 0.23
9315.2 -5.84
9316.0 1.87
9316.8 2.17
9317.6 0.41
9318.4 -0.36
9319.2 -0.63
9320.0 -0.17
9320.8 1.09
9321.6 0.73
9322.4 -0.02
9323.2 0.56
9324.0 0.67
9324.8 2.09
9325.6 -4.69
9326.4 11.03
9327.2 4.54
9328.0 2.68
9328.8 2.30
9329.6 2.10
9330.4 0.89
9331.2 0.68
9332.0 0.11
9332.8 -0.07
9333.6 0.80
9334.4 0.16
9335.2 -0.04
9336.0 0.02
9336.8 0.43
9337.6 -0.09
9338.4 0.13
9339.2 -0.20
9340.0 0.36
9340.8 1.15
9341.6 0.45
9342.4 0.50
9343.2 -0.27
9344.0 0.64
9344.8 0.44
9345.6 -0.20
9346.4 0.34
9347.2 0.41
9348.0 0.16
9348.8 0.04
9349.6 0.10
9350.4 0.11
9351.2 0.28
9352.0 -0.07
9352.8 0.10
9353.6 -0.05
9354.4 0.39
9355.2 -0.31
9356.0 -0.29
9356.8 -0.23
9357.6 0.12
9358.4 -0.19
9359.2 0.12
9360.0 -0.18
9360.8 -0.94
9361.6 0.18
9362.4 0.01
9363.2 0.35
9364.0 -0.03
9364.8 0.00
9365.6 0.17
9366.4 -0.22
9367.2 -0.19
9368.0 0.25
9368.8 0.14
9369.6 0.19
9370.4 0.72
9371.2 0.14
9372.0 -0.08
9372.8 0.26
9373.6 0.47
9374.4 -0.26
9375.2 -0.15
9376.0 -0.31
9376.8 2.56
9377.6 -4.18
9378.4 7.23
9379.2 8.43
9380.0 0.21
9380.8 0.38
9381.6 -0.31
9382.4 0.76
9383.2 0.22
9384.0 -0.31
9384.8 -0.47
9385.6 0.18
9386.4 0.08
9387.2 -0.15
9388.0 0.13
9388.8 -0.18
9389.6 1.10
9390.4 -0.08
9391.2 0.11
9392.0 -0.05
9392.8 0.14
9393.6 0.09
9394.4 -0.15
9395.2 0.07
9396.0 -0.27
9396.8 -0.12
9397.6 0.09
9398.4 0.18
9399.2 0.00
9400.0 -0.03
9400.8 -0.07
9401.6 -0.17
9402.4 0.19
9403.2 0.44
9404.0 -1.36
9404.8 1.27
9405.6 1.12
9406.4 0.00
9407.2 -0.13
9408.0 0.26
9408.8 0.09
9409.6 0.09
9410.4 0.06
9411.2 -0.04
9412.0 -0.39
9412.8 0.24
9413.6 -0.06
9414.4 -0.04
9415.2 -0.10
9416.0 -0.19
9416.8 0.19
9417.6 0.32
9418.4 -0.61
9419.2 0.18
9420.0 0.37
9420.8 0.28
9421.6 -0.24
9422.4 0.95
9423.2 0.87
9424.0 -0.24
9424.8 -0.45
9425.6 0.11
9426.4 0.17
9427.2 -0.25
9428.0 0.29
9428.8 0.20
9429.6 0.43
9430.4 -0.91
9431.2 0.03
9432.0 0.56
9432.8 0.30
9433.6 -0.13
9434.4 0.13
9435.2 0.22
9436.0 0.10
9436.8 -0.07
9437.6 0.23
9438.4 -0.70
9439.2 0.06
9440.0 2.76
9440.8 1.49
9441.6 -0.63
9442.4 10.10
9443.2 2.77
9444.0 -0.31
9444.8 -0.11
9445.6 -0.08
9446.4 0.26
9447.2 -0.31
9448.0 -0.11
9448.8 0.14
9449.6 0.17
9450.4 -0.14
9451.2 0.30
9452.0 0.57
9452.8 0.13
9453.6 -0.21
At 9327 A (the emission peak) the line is [O III]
